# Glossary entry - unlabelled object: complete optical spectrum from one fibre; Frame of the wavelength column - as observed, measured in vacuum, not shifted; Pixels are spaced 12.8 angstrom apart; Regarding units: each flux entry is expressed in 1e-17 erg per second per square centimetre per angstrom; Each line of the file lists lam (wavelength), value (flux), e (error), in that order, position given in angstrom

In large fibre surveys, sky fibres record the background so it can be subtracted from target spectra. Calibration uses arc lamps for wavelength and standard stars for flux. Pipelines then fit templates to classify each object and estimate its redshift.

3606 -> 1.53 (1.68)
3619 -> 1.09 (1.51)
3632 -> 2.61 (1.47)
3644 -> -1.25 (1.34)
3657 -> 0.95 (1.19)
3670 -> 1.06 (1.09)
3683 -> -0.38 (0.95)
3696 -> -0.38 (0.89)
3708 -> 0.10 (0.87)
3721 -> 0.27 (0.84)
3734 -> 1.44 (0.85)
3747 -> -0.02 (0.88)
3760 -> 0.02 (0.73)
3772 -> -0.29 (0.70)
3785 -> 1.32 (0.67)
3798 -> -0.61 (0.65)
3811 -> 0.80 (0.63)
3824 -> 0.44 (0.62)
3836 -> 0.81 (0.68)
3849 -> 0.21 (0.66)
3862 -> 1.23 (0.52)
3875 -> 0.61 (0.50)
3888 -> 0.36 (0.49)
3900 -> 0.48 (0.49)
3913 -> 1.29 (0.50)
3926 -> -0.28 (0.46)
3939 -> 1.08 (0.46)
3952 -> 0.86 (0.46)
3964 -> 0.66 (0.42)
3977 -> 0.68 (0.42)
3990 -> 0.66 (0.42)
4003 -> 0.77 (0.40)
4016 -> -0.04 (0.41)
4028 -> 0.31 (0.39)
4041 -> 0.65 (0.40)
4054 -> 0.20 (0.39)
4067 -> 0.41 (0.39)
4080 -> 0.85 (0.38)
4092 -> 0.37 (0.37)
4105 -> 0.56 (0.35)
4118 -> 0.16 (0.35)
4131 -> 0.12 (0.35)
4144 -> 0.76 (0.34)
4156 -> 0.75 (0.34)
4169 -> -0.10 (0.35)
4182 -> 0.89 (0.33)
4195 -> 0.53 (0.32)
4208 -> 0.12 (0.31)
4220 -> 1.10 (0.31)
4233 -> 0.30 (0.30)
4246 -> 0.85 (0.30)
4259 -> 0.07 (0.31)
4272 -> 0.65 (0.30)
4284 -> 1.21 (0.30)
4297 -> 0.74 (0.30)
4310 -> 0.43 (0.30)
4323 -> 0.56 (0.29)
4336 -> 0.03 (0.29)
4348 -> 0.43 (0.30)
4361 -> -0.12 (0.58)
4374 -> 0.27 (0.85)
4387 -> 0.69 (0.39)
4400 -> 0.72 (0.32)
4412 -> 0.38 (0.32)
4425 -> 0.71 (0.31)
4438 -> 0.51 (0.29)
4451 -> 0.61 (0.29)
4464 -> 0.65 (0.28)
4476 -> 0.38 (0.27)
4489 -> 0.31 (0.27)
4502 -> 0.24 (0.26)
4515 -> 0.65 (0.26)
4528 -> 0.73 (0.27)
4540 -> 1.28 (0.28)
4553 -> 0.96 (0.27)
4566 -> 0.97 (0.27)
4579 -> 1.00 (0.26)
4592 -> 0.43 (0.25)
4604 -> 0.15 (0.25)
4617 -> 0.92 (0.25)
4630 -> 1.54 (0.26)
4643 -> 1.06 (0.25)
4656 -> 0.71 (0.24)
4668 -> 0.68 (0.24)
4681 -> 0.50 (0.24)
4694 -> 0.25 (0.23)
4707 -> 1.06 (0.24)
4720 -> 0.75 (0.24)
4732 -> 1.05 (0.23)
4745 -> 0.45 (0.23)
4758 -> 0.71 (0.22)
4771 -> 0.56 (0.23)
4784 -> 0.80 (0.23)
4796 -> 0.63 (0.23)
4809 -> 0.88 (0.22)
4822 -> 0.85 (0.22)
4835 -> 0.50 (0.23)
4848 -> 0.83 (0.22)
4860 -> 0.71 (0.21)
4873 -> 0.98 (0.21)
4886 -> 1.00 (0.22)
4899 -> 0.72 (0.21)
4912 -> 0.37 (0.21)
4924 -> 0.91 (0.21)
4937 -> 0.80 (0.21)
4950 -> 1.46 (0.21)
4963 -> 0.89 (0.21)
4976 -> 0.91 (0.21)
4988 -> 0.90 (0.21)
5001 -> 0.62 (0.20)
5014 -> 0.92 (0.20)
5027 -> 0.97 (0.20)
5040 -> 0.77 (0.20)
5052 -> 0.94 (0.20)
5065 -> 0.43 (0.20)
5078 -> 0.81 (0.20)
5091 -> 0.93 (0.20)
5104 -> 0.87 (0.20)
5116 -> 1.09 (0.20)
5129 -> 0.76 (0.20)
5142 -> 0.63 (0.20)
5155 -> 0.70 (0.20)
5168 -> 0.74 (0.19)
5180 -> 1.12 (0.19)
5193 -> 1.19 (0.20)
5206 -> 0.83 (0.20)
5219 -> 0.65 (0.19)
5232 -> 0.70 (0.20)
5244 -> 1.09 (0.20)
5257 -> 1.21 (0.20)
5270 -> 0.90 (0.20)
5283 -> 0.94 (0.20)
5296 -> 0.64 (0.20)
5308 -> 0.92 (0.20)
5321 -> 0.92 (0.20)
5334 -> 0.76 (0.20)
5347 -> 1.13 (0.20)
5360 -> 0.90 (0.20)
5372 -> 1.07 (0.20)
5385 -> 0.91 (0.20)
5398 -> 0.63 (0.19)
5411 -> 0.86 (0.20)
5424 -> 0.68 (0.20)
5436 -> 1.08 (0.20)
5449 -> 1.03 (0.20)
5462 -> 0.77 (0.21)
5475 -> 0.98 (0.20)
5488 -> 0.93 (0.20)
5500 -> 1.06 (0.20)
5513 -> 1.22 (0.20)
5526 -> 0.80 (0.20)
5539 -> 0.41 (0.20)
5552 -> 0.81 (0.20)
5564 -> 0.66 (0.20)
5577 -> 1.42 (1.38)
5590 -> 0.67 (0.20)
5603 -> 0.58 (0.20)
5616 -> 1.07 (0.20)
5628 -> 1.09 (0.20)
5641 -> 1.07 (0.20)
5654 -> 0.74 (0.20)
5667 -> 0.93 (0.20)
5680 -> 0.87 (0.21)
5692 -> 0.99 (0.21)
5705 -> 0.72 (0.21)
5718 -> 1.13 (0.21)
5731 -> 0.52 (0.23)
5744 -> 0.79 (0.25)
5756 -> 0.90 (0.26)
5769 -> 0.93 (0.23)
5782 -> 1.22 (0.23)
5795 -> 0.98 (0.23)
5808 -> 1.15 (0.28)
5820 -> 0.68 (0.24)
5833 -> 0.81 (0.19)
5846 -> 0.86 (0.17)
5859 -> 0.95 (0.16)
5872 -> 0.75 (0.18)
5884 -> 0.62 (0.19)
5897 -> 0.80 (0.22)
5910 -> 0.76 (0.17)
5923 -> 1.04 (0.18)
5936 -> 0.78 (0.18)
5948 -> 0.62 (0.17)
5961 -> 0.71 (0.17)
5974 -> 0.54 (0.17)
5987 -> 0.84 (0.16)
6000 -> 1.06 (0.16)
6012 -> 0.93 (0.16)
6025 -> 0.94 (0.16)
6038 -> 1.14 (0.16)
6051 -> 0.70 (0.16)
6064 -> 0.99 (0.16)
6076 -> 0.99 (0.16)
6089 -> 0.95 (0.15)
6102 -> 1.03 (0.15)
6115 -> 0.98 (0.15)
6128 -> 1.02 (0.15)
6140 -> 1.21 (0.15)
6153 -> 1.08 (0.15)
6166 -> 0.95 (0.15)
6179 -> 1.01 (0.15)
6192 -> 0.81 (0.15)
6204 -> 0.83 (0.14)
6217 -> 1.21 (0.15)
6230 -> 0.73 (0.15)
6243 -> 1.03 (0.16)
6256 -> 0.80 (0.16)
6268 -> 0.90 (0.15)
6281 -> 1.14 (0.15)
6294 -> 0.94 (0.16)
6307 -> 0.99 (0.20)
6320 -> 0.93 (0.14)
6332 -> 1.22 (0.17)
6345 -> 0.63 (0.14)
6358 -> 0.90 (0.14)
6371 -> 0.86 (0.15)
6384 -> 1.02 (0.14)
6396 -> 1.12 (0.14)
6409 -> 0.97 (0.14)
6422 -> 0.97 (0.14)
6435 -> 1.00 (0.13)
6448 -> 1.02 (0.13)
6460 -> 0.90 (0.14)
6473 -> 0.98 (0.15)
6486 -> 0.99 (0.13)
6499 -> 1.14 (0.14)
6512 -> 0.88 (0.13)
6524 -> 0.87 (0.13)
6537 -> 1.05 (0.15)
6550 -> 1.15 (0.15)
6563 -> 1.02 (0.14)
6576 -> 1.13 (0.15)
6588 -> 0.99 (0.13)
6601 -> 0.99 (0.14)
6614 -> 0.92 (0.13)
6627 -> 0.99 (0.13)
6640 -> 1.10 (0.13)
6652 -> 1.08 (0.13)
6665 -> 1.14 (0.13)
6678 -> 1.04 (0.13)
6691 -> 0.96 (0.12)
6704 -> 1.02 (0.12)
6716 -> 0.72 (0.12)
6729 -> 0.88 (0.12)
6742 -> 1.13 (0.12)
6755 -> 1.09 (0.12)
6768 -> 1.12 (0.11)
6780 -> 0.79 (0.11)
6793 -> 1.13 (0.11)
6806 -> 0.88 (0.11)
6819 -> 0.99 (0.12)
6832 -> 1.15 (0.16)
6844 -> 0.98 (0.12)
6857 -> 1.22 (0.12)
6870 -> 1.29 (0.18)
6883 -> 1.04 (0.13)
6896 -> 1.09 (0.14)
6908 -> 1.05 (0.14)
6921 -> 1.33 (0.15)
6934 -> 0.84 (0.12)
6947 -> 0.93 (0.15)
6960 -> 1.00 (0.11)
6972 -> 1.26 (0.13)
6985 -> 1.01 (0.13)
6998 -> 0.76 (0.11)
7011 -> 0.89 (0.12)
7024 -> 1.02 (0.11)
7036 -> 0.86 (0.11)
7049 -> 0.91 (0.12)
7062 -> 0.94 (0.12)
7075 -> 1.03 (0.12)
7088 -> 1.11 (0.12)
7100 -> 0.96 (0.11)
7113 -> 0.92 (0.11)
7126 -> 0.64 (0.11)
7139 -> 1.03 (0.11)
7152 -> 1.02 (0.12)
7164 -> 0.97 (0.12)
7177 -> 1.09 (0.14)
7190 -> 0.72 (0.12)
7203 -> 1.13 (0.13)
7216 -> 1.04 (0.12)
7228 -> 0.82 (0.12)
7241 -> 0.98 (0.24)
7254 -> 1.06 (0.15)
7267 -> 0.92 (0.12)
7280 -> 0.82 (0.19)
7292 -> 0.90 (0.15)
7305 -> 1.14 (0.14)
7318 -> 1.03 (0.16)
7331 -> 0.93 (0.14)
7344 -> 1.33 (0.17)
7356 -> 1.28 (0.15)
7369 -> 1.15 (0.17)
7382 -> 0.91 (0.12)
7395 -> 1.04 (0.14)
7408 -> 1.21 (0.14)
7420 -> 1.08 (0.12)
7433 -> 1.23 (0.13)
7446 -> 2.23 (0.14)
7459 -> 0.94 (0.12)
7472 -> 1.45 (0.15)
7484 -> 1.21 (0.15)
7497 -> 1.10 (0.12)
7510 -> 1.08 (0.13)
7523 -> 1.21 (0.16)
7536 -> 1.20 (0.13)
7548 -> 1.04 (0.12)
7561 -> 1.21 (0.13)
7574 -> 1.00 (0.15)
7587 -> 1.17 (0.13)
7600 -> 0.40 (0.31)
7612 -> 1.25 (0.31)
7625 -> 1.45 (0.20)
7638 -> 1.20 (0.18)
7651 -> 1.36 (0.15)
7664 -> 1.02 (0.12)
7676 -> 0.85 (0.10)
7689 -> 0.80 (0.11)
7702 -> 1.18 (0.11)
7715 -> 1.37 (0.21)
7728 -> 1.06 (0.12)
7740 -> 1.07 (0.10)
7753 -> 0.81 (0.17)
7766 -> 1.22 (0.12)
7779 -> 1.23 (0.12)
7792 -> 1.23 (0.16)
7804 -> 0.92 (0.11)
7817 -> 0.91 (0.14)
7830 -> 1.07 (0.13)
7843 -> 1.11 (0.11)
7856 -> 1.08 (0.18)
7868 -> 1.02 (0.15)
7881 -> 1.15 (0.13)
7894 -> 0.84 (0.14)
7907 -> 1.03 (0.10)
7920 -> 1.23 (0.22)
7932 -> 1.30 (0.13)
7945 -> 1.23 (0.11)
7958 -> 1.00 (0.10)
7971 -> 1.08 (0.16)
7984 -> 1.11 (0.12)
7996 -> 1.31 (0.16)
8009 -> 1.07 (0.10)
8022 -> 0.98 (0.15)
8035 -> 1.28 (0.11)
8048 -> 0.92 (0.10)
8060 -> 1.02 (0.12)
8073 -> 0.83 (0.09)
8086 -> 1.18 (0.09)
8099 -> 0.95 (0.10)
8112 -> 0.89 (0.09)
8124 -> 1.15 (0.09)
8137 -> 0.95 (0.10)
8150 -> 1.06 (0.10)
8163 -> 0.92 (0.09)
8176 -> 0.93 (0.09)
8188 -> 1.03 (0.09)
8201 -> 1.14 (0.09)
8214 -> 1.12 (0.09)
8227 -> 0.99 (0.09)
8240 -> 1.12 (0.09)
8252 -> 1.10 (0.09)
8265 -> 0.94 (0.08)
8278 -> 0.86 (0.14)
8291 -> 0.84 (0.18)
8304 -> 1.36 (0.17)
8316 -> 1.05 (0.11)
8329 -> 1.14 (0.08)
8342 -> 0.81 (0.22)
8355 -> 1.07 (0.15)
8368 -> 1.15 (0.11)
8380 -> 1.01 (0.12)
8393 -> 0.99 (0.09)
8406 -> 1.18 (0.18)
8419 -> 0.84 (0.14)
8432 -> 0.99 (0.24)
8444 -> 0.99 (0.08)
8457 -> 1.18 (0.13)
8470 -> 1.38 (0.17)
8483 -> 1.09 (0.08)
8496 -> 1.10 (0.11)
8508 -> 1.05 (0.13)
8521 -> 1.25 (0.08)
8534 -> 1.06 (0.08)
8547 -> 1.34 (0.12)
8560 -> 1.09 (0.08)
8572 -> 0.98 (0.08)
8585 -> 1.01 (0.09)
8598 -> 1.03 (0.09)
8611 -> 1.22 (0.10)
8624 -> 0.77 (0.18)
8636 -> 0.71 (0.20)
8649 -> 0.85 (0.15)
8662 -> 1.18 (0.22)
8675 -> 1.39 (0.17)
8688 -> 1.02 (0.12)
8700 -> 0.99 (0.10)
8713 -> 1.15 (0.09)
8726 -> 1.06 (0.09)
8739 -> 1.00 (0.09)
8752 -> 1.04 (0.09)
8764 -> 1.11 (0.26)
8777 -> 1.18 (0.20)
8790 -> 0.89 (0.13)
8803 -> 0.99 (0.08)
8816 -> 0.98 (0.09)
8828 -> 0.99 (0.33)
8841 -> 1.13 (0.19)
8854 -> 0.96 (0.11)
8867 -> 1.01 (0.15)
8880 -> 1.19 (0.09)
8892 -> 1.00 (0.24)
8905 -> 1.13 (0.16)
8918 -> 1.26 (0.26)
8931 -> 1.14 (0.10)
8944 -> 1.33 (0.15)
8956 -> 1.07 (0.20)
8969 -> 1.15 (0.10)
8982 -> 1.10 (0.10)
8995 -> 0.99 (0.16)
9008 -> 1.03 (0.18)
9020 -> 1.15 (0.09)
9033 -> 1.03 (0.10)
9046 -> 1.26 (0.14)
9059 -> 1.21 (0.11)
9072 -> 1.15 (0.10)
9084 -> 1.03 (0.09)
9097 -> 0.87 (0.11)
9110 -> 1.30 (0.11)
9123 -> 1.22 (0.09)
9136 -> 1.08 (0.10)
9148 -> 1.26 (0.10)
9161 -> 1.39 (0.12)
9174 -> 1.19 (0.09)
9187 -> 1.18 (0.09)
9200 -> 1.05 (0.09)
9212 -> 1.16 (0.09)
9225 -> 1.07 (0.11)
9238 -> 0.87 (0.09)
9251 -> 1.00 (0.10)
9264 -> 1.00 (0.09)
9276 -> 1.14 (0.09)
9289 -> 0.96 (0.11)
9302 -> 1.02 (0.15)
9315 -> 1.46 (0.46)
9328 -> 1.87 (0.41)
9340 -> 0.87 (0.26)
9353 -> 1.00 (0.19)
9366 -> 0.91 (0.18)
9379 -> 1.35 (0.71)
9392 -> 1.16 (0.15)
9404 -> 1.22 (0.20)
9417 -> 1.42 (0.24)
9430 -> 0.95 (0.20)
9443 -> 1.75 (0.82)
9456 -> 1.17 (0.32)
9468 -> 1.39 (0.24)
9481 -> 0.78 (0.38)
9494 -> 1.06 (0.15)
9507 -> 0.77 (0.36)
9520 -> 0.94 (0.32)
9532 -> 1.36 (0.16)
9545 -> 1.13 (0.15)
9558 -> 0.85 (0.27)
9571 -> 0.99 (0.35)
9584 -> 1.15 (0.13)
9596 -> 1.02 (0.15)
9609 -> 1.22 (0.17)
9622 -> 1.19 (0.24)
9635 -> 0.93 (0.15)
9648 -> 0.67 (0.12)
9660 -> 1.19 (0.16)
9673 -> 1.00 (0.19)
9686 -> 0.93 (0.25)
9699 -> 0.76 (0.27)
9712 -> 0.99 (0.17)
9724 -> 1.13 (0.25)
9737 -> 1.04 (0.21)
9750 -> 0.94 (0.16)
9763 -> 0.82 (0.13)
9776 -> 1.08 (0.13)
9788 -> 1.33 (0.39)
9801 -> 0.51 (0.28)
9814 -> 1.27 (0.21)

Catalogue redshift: 0.13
